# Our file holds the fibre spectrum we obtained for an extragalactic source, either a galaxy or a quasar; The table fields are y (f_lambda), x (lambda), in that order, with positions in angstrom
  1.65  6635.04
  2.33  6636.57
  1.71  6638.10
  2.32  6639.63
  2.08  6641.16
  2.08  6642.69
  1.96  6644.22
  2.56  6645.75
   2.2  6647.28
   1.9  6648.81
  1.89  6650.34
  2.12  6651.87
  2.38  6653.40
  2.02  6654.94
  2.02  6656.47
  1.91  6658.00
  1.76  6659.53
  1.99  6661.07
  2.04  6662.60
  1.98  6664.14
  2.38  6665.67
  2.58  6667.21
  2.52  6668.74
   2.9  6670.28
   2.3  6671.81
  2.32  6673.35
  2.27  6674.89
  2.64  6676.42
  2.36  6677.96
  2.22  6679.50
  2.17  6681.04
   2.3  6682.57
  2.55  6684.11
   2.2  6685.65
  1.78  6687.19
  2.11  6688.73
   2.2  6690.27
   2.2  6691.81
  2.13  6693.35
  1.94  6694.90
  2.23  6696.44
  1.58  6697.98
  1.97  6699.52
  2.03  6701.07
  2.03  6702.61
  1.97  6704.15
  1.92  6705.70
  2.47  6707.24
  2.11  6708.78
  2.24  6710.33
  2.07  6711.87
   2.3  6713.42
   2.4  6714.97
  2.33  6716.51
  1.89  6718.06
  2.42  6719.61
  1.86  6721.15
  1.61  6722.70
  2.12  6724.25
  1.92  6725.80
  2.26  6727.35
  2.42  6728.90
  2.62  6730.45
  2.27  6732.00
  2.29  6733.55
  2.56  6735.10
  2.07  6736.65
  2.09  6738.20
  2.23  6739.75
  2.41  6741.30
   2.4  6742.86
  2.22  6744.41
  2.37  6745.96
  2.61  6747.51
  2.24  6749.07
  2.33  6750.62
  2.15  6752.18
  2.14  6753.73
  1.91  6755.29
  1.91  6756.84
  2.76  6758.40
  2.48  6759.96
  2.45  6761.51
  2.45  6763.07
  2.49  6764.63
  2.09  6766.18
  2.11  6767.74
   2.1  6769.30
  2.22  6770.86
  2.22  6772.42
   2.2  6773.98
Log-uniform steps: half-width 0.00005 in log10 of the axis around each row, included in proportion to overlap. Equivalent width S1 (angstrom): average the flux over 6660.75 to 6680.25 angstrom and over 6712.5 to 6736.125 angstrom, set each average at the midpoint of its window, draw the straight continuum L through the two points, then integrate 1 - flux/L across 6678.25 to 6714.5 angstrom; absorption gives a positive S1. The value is 2.59 angstrom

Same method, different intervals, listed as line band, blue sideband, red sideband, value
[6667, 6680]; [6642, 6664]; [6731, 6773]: -2.18 angstrom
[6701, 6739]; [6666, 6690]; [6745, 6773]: 2.26 angstrom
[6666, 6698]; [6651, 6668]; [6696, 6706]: -4.00 angstrom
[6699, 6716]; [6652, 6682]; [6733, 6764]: 1.00 angstrom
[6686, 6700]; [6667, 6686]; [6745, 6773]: 2.13 angstrom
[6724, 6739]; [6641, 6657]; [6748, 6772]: -0.31 angstrom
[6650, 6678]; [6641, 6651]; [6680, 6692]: -1.19 angstrom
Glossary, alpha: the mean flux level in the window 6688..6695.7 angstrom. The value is 2.12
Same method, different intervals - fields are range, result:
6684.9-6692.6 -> 2.1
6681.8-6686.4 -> 2.35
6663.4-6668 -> 2.32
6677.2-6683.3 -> 2.26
